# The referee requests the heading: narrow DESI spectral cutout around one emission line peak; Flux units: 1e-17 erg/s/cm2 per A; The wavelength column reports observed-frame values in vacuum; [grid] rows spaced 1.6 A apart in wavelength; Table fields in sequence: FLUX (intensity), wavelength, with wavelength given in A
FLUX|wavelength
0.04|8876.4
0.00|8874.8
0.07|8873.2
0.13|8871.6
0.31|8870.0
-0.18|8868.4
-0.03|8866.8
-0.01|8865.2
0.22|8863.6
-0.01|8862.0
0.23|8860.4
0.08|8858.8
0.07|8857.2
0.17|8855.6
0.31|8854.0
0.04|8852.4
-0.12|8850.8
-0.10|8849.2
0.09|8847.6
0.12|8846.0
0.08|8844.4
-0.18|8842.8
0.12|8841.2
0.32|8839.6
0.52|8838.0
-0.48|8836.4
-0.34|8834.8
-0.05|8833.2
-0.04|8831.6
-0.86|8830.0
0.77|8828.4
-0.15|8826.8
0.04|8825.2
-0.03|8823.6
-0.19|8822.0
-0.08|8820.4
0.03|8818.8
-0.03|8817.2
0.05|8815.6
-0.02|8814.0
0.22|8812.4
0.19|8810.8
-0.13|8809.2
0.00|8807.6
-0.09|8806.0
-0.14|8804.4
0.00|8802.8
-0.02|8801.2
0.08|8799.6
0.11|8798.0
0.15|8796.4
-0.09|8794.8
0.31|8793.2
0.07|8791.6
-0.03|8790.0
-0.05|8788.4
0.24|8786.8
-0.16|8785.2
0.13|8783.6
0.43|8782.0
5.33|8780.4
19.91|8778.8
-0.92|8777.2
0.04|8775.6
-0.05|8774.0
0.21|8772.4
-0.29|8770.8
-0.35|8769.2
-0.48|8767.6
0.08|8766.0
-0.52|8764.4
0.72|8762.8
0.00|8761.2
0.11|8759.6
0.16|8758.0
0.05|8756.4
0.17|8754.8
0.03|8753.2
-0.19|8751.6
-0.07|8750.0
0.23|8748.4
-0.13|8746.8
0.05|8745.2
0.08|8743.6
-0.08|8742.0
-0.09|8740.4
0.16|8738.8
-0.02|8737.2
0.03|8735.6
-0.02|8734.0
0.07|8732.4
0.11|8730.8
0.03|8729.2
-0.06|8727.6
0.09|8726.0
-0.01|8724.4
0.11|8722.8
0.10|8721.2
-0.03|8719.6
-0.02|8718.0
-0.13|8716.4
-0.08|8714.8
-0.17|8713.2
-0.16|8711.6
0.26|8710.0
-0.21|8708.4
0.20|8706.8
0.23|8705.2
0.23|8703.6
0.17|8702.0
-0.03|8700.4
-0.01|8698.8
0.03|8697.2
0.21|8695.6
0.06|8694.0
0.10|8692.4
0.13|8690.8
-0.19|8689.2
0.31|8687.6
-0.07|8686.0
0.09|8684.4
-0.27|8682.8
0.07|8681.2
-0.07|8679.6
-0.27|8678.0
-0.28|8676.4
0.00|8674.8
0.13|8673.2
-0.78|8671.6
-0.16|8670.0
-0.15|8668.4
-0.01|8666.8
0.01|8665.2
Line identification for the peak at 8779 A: [O III] 5007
